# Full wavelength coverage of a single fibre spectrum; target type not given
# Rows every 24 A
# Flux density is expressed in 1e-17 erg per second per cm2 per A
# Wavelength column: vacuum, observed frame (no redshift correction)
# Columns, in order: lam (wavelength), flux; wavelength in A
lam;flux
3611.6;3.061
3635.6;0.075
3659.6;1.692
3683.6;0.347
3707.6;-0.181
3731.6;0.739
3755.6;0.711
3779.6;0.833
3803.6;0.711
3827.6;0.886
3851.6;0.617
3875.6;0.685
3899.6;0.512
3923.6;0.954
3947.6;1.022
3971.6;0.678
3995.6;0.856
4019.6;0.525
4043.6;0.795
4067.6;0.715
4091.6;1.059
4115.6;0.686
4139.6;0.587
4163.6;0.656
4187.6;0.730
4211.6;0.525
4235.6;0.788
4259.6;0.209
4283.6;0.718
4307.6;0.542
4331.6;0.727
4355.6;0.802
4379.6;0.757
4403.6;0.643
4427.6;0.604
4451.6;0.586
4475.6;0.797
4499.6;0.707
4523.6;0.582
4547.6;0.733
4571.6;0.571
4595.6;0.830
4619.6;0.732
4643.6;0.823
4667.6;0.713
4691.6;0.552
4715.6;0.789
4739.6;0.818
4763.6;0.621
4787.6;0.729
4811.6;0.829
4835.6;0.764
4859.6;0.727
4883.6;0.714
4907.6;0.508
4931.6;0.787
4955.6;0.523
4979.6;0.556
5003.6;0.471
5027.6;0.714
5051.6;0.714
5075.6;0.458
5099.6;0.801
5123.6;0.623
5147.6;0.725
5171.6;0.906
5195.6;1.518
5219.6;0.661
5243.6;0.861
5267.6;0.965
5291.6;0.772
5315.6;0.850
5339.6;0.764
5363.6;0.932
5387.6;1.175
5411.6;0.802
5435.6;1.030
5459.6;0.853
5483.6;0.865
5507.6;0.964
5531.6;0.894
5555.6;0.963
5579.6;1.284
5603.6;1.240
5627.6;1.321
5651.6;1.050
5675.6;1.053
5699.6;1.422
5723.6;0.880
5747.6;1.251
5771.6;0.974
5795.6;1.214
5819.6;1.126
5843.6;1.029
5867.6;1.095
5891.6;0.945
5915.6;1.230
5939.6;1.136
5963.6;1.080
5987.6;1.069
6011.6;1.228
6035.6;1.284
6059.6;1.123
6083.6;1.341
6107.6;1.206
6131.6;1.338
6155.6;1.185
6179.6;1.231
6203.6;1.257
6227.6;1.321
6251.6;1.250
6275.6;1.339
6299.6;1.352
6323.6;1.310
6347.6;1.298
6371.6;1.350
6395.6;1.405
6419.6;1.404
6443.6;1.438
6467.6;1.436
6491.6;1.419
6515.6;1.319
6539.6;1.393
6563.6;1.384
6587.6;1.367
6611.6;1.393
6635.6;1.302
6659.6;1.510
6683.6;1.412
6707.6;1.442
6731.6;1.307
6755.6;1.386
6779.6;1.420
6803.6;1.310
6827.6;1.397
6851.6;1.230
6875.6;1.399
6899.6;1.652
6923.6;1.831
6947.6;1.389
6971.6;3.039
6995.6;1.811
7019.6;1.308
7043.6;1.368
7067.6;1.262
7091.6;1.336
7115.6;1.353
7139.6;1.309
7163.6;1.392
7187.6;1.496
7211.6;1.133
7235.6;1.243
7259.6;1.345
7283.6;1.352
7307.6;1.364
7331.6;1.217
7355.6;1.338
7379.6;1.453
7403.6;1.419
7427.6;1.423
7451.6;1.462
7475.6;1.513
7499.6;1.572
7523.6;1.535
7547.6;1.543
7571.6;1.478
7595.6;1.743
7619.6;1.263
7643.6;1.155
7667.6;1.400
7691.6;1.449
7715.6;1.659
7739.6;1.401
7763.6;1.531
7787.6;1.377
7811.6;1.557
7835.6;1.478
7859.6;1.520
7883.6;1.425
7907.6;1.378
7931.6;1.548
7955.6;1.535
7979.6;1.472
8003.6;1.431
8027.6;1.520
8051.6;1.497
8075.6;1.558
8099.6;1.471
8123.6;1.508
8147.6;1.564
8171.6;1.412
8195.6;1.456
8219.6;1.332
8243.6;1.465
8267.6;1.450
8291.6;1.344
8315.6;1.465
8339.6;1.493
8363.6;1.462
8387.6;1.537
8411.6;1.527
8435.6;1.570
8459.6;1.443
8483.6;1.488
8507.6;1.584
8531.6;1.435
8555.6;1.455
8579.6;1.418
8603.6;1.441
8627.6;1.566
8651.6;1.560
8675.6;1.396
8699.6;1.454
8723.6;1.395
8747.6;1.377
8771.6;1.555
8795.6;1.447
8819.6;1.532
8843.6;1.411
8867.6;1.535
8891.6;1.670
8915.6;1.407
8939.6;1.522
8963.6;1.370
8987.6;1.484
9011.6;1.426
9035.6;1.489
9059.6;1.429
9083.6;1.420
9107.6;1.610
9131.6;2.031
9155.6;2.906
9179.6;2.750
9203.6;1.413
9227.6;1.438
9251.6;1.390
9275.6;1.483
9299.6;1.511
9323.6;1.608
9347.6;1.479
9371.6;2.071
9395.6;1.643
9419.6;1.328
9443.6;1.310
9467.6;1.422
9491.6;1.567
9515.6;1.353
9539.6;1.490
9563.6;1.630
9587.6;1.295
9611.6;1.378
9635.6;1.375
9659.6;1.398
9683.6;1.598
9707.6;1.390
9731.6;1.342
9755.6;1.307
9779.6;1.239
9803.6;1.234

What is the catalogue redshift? 0.394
